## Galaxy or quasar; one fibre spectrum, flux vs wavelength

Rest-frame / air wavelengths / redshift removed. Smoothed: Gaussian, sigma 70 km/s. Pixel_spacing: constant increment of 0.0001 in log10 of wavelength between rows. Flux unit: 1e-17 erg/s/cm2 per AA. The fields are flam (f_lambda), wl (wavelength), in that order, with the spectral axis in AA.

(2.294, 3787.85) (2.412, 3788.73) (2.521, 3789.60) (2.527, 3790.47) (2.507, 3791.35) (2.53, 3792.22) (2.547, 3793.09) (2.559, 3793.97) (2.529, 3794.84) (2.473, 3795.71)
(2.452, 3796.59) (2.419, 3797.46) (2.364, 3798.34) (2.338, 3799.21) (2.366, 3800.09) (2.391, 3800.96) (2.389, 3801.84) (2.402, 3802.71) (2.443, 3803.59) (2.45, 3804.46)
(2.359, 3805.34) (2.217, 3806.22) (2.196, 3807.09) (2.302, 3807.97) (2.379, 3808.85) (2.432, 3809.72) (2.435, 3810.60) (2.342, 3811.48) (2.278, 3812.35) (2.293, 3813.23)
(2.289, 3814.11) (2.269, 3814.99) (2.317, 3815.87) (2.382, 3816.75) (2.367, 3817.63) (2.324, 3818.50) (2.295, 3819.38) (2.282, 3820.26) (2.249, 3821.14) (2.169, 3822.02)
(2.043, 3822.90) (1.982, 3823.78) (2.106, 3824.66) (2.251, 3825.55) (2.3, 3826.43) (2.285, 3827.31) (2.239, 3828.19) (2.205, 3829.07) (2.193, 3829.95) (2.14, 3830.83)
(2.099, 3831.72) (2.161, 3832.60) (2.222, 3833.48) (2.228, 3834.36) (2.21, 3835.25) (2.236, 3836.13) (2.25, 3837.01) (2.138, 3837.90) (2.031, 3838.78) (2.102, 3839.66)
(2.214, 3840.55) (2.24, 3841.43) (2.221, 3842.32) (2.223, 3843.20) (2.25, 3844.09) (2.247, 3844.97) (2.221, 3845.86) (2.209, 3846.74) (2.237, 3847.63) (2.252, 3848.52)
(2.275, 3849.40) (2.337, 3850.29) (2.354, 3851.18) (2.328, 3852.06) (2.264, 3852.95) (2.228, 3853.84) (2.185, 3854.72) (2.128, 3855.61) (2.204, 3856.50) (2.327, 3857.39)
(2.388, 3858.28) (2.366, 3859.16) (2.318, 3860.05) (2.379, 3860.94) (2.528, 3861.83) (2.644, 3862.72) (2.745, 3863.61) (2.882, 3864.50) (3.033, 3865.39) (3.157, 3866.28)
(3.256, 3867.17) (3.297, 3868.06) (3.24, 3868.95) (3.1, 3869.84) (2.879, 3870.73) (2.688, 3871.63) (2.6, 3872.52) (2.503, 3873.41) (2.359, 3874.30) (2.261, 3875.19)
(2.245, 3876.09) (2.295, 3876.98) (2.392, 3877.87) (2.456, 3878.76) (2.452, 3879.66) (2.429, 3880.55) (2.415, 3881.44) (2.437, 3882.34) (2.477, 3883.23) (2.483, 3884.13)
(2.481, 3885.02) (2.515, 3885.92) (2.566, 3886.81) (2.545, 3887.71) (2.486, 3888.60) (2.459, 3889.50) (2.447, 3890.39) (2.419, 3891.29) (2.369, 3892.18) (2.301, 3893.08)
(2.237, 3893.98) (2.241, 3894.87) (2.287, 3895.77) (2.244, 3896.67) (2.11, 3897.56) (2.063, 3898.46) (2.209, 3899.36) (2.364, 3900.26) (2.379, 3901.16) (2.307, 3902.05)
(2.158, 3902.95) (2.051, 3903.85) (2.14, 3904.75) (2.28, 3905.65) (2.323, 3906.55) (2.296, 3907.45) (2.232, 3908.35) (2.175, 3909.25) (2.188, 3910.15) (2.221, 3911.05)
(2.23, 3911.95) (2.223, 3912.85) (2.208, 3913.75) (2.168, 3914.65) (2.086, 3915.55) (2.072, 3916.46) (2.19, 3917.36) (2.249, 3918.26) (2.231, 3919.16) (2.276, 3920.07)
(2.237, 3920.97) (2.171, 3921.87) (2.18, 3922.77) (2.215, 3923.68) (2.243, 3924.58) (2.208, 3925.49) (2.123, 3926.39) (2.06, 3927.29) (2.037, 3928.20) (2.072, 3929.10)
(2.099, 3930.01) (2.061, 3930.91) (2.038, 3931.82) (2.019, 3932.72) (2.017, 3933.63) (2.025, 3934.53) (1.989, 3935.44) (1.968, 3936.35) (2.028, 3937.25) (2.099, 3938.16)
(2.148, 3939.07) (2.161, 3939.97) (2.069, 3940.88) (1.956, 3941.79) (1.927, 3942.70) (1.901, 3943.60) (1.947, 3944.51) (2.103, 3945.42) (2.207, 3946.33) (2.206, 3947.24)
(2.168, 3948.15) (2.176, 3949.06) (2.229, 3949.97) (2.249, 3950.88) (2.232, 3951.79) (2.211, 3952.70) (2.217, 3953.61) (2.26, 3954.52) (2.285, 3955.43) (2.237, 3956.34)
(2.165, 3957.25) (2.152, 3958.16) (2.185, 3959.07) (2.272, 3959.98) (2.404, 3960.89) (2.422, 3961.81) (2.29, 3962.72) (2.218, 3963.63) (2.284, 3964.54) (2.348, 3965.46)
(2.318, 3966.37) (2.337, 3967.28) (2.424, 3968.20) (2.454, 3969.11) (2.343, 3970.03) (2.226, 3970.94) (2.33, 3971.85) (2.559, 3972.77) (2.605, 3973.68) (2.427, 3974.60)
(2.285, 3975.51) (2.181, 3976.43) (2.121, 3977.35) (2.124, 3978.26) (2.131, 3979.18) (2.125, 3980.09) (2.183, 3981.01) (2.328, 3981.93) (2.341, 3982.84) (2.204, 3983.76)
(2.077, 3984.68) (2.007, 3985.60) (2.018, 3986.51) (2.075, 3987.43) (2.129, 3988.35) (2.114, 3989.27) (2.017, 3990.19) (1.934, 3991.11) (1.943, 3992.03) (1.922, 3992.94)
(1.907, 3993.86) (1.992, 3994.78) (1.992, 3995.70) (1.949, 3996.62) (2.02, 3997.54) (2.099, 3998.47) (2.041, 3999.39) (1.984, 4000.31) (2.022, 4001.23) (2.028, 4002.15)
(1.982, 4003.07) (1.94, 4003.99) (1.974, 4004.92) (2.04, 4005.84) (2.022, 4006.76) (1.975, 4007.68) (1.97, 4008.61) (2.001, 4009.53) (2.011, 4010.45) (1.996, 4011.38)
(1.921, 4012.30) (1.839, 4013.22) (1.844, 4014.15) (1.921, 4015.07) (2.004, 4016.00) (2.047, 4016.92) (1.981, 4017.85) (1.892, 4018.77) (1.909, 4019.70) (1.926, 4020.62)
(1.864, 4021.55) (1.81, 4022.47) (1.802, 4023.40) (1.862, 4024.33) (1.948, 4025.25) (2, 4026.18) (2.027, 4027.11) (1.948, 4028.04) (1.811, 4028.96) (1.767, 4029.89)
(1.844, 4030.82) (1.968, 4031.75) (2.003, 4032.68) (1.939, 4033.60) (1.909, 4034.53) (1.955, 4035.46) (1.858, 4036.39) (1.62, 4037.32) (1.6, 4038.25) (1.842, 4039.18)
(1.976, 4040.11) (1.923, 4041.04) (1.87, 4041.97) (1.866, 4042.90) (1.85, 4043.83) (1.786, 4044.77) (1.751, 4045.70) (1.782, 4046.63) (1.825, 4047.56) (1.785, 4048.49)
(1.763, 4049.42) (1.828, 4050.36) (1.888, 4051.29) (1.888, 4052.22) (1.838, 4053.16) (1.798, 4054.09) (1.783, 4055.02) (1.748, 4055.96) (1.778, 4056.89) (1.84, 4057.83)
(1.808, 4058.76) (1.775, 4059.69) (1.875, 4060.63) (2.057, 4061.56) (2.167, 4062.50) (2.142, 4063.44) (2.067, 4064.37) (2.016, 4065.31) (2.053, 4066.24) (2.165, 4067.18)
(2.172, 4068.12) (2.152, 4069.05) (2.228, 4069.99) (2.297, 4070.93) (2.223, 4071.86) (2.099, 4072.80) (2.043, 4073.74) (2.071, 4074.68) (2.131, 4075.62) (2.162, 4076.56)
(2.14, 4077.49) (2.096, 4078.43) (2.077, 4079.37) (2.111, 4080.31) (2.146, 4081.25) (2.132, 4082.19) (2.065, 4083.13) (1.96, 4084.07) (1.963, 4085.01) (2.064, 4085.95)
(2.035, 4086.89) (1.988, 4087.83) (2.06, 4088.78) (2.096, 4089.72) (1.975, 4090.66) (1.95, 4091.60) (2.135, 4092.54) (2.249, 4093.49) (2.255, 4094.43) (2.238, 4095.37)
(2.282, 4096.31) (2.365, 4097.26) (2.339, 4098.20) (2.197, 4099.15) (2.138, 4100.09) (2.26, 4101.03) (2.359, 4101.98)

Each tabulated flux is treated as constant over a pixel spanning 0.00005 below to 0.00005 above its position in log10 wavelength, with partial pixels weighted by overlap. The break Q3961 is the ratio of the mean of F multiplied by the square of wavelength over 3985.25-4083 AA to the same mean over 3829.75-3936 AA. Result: 0.91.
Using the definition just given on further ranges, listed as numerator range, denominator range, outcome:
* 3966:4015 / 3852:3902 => 0.90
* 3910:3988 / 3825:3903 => 0.96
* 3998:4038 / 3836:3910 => 0.87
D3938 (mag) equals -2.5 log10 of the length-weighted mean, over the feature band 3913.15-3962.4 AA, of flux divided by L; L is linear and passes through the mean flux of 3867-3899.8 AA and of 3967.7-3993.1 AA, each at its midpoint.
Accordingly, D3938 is 0.09 mag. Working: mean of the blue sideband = 2.49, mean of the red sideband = 2.2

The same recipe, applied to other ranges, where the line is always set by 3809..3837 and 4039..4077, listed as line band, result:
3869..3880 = -0.17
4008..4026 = 0.04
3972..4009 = -0.03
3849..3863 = -0.06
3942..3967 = -0.06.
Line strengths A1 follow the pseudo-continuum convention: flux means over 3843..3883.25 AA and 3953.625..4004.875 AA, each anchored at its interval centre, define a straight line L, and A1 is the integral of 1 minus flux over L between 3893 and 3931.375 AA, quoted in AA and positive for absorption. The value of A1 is 2.6 AA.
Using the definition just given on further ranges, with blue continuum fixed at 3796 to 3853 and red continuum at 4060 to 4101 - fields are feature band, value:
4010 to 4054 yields 5.6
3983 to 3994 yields 0.7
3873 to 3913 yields -1.8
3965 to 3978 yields -1.0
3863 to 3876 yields -3.4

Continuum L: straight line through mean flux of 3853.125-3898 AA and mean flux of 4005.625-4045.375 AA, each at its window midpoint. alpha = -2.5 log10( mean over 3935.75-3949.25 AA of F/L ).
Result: 0.09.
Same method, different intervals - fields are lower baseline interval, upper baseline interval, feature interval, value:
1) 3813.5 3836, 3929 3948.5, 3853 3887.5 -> -0.19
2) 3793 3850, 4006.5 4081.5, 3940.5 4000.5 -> -0.06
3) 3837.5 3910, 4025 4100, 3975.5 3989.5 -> 0.01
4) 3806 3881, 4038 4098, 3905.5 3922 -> 0.02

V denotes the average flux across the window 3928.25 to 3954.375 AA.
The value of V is 2.09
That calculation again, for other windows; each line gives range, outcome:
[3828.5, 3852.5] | 2.22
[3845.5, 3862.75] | 2.3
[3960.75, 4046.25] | 2.04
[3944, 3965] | 2.22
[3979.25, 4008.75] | 2.04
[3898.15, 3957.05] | 2.16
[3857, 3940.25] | 2.35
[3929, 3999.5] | 2.16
